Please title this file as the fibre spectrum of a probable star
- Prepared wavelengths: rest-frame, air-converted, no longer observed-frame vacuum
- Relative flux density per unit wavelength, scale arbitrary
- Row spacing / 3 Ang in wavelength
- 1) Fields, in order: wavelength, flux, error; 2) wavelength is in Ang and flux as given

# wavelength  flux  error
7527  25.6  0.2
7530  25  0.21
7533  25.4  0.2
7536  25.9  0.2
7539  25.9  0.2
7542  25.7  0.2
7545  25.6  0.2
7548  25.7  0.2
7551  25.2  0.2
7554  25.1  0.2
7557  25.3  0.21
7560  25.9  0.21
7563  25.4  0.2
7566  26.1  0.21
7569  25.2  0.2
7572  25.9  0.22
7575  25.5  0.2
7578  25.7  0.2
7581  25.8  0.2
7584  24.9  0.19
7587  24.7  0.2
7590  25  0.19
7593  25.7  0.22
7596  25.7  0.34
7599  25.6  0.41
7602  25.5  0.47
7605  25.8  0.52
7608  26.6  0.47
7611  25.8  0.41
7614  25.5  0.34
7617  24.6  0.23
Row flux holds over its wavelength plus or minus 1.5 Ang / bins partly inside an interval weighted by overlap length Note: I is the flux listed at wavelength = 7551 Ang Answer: 25.2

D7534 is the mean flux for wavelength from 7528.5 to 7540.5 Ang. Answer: 25.5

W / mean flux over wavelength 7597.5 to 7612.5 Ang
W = 25.9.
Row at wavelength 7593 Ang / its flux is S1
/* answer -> 25.7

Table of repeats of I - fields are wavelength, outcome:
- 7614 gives 25.5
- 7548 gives 25.7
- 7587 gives 24.7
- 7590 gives 25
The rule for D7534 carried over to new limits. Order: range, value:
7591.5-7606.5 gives 25.7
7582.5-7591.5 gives 24.9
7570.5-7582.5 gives 25.7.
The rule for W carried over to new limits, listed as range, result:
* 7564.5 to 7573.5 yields 25.7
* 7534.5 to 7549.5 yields 25.8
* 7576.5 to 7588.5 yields 25.3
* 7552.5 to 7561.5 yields 25.4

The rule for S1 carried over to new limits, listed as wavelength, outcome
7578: 25.7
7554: 25.1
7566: 26.1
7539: 25.9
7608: 26.6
